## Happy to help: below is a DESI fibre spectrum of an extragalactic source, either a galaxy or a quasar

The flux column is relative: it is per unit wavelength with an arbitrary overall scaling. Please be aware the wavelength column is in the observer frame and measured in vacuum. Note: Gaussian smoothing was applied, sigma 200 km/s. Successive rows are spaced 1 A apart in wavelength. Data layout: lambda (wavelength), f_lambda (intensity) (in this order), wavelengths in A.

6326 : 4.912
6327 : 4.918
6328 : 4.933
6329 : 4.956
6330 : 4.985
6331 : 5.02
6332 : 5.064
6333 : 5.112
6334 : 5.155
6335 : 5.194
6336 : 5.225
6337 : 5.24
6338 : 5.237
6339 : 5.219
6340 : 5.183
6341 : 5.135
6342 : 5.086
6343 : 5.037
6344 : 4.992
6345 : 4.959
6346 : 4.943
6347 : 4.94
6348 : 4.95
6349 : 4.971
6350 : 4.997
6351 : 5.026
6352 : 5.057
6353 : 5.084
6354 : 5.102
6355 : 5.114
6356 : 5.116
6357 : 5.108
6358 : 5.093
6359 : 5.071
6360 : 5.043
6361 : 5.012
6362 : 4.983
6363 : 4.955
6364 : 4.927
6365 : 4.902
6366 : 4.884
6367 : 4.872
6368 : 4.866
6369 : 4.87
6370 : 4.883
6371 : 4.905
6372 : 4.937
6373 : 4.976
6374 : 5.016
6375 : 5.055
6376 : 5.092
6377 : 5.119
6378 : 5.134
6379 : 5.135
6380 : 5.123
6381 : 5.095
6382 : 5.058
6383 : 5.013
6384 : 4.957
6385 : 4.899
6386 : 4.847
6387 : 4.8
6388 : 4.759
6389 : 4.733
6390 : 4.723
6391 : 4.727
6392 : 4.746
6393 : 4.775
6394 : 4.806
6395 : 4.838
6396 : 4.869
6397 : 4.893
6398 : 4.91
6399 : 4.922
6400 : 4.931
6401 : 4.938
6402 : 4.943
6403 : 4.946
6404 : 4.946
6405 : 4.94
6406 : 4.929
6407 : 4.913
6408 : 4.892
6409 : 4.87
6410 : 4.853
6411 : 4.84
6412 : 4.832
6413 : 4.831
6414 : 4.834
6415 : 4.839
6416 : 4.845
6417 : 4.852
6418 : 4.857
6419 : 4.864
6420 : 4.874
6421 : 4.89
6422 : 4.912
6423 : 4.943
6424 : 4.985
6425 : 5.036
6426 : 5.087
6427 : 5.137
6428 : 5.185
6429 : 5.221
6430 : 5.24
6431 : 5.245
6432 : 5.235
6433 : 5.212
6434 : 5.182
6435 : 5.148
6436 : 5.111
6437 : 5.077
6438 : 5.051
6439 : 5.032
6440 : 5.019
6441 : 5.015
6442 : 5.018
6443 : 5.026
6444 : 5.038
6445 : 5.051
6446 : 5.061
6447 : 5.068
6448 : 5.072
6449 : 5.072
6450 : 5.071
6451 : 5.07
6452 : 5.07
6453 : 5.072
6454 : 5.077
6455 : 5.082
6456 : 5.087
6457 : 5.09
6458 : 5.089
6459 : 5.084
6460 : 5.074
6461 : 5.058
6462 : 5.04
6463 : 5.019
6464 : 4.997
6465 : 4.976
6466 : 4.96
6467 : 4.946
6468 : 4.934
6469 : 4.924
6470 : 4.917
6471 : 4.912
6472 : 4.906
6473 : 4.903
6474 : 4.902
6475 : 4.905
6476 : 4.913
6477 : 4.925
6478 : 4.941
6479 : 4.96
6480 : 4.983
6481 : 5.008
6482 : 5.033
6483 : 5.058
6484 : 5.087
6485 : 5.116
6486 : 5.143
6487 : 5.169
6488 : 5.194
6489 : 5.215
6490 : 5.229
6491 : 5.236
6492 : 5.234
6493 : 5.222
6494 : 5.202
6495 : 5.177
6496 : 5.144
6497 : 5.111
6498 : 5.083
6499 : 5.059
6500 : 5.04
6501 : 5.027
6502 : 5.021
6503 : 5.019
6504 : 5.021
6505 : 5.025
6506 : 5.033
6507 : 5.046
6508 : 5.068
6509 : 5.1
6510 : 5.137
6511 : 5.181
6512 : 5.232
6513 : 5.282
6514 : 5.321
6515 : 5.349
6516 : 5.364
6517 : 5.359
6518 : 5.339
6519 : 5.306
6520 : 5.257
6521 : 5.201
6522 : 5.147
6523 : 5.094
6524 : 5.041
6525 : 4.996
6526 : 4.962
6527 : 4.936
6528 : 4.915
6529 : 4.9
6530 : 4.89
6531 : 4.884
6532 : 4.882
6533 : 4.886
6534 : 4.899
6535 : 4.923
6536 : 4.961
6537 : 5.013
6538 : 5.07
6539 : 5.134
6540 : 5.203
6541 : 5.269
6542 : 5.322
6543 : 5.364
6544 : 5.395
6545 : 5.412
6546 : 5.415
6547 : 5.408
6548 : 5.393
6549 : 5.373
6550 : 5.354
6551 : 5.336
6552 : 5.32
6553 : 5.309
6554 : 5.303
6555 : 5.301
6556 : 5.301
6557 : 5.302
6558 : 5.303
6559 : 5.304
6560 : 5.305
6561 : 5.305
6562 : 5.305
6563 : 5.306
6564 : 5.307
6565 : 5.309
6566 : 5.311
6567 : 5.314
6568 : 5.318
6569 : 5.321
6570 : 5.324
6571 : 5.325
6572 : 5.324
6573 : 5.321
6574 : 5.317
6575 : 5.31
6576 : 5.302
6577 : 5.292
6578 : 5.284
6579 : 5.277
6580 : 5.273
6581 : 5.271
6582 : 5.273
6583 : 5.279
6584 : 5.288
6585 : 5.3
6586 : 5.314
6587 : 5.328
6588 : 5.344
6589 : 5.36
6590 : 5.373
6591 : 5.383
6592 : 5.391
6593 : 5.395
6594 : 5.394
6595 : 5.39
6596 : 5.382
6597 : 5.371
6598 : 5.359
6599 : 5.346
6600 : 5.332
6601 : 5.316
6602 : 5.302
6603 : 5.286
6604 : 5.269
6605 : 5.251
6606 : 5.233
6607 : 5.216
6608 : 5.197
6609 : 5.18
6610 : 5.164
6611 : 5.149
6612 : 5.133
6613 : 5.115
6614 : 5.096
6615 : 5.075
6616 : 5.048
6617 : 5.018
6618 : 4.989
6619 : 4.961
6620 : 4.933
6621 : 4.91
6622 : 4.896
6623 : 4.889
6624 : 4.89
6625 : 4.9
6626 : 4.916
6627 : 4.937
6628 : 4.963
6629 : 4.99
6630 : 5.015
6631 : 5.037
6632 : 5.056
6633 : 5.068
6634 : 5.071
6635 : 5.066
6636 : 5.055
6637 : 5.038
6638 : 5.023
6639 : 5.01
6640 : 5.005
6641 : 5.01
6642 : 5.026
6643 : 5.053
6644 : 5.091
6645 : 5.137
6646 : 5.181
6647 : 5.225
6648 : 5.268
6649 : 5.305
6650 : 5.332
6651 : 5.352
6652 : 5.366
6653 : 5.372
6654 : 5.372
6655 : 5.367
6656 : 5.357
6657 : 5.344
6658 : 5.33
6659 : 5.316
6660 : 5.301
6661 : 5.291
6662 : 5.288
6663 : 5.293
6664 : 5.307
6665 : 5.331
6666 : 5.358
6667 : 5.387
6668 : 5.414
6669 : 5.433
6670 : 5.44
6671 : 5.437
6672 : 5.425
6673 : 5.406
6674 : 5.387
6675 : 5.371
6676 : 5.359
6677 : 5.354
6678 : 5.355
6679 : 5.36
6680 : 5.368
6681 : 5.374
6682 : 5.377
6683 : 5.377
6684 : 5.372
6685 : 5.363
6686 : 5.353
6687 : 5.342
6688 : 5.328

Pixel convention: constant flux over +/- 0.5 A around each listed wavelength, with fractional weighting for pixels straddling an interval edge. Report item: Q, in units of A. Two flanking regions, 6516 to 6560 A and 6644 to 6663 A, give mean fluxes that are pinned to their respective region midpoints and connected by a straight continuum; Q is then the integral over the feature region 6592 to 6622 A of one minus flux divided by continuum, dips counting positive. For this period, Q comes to 0.3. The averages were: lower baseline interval 5.18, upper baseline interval 5.3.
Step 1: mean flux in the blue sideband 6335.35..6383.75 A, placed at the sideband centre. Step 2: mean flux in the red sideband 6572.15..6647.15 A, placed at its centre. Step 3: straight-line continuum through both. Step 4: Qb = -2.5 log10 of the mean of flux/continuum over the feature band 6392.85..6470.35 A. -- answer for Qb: 0.02 mag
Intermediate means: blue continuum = 5.04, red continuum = 5.17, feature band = 5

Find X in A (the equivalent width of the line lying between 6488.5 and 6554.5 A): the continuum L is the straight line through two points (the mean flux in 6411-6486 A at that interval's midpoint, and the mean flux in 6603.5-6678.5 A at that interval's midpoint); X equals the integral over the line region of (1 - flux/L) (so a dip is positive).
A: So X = -1.0 A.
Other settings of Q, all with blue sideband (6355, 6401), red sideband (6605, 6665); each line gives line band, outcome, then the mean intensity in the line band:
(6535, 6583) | -2.04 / 5.29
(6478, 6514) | -0.59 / 5.11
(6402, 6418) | 0.28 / 4.88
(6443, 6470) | -0.21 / 5.04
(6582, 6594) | -0.58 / 5.34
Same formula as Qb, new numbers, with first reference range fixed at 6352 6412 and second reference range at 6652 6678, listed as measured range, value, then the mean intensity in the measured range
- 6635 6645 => 0.06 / 5.04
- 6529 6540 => 0.04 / 4.96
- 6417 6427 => 0.01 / 4.94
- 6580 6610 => -0.01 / 5.31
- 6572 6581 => -0.01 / 5.3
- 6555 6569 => -0.02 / 5.31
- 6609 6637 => 0.06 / 5.02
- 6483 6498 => -0.01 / 5.17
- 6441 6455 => 0.00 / 5.06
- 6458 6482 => 0.02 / 4.97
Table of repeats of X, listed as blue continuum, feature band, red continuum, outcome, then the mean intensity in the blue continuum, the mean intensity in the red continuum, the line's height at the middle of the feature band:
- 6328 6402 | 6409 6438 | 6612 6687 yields 0.16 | 4.99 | 5.2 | 5.03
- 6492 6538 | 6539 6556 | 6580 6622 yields -0.63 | 5.09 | 5.23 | 5.15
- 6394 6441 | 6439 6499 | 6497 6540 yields -0.24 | 4.98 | 5.08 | 5.03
